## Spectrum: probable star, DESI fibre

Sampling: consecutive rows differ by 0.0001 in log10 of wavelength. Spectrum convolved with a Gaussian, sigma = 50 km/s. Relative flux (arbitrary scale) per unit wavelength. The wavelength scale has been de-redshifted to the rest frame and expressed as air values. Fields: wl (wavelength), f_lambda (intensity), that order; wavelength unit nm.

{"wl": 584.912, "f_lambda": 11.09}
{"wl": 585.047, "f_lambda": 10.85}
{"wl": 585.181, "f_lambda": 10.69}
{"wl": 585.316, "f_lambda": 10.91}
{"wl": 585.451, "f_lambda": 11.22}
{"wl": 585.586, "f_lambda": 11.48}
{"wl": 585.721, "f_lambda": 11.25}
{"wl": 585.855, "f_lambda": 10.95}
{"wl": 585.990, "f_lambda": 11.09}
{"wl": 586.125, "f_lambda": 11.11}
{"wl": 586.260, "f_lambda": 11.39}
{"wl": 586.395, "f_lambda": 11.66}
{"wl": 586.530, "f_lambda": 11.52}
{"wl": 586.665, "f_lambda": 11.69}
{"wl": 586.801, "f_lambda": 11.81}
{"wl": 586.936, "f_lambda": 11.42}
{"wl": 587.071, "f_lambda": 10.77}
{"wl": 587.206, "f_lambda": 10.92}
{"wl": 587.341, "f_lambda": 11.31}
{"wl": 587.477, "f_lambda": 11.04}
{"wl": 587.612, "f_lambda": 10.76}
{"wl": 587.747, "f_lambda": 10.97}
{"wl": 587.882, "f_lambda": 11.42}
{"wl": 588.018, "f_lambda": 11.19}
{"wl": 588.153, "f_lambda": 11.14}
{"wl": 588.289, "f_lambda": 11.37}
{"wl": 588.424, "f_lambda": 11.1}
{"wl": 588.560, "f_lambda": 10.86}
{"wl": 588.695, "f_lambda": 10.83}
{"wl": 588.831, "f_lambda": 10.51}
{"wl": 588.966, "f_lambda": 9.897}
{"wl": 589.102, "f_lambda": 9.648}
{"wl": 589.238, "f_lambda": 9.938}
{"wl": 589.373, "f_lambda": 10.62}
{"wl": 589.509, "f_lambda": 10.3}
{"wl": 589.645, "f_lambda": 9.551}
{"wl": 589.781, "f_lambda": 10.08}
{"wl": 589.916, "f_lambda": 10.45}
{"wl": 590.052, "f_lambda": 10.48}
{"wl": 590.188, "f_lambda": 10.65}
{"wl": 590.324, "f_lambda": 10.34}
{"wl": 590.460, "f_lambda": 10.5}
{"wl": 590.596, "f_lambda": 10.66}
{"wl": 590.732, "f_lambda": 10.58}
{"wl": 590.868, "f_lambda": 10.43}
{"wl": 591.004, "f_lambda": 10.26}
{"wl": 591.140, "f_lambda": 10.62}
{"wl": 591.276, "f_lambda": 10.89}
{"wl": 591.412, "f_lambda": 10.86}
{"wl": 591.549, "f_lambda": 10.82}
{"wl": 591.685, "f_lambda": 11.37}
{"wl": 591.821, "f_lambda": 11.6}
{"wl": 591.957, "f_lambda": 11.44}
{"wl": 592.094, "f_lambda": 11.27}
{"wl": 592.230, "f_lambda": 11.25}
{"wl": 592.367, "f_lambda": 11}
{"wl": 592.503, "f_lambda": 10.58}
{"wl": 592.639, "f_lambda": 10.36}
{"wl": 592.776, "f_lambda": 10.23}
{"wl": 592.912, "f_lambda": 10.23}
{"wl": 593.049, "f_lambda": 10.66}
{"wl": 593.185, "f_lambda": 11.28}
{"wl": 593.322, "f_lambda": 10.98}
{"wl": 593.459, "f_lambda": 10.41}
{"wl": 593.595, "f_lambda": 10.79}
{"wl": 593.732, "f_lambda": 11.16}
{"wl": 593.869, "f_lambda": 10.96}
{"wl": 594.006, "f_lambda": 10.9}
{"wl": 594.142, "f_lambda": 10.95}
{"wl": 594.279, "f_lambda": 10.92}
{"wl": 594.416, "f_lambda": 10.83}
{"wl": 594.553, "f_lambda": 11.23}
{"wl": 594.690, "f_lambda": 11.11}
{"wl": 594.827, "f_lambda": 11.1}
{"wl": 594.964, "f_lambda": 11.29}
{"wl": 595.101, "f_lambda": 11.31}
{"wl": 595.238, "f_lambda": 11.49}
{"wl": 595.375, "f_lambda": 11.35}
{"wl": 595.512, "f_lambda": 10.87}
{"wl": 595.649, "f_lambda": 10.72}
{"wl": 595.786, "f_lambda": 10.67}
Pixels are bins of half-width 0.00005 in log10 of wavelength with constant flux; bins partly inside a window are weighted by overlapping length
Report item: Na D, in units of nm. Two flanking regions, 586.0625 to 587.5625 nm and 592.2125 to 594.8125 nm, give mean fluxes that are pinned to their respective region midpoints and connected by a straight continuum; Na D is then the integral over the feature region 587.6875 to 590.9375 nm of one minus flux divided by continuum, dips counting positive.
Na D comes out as 0.17 nm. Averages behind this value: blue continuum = 11.3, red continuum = 10.8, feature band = 10.6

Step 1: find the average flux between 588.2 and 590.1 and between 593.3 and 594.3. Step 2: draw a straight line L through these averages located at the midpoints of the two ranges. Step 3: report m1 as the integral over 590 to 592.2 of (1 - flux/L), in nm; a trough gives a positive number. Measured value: -0.042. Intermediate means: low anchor 10.4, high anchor 10.9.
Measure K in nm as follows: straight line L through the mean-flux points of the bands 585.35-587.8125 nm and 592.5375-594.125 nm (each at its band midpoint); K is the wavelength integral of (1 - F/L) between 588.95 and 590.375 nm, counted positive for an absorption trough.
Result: 0.11 nm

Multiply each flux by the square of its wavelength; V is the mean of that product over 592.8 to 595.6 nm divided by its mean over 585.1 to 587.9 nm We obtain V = 1.01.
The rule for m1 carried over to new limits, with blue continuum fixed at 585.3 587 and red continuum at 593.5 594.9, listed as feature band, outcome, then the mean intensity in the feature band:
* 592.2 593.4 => 0.04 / 10.7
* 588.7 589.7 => 0.10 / 10.1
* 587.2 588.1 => 0.01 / 11.1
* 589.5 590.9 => 0.10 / 10.4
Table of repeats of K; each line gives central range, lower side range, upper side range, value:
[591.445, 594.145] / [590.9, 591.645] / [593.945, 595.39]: -0.005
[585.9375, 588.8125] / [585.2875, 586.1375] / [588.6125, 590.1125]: -0.125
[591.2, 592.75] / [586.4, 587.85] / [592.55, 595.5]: 0.001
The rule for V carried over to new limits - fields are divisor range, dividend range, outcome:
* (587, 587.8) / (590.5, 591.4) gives 0.98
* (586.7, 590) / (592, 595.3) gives 1.04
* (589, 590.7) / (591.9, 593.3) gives 1.06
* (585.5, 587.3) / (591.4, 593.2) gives 0.98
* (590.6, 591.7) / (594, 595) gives 1.04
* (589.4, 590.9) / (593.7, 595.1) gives 1.08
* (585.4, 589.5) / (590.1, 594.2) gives 1.00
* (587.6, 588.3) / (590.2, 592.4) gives 0.98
